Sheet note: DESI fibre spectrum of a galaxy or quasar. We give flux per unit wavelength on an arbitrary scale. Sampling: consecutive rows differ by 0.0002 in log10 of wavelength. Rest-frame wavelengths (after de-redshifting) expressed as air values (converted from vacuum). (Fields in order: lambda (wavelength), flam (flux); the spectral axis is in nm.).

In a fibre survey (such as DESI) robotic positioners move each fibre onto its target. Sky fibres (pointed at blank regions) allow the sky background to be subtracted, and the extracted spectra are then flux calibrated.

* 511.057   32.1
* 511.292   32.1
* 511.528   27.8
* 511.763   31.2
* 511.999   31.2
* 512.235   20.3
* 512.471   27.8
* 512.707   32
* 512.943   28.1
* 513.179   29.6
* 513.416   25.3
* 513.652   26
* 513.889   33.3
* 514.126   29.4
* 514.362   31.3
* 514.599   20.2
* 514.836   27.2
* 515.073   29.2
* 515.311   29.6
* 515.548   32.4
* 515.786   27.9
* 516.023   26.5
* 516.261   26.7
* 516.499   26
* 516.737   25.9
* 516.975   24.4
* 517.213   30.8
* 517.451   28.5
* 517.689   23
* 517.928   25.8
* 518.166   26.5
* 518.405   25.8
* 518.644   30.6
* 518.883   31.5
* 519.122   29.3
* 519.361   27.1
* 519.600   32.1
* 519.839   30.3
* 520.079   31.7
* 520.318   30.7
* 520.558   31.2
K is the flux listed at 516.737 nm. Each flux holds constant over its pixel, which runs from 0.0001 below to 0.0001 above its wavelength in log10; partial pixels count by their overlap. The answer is 25.9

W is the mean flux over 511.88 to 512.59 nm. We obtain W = 26.4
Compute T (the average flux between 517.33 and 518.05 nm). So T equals 25.8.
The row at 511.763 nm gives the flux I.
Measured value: 31.2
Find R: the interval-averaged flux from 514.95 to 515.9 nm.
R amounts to 29.7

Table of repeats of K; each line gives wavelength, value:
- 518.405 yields 25.8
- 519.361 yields 27.1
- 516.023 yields 26.5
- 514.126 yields 29.4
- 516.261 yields 26.7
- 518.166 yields 26.5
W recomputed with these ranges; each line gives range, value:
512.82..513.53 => 27.7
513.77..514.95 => 28.3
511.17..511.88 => 30.4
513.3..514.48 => 29.1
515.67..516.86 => 26.6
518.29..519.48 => 28.9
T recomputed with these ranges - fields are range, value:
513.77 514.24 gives 31.3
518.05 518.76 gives 27.6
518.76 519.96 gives 30.1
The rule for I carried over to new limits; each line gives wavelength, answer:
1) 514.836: 27.2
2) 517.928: 25.8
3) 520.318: 30.7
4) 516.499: 26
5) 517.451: 28.5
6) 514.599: 20.2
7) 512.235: 20.3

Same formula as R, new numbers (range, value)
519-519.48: 28.2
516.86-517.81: 26.7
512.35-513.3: 29.3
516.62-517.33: 27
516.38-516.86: 25.9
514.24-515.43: 27.5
